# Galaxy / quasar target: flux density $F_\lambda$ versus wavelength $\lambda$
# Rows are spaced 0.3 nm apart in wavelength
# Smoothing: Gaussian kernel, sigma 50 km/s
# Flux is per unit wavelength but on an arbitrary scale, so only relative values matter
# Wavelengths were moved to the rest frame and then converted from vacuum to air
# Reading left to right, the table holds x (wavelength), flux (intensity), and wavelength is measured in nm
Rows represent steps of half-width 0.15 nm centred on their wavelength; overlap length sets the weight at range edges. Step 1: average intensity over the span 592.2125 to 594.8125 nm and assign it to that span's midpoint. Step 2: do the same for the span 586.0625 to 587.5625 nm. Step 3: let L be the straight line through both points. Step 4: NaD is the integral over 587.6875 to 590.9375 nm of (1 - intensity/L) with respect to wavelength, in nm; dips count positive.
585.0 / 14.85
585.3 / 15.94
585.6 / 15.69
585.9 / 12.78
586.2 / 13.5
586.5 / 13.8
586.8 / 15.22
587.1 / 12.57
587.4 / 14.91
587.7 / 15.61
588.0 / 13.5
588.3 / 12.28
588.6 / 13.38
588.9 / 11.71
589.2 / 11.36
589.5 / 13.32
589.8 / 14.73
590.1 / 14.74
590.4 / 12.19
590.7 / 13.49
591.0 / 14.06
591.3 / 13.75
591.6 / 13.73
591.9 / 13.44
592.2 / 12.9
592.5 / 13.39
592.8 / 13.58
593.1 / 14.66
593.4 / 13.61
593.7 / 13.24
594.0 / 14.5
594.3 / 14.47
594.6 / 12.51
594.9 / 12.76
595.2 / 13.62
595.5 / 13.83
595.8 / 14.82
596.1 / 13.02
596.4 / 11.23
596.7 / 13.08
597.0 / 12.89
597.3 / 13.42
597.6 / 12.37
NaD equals 0.16 nm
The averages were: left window 14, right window 13.7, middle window 13.2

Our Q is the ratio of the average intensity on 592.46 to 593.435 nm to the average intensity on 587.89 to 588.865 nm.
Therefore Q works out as 1.08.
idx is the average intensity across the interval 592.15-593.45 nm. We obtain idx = 13.7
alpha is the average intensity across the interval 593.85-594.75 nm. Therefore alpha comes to 13.8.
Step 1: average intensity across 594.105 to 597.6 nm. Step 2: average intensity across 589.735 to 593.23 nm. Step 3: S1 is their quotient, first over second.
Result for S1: 0.97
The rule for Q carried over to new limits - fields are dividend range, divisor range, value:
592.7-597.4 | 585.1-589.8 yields 0.98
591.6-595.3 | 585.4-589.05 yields 0.98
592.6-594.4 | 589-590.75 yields 1.06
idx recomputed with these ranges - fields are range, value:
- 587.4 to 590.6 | 13.4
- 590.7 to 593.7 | 13.6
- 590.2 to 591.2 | 13.3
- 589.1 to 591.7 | 13.5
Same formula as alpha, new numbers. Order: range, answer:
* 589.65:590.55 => 13.9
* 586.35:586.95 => 14.5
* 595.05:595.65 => 13.7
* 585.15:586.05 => 14.8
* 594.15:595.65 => 13.4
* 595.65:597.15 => 13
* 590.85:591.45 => 13.9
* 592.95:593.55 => 14.1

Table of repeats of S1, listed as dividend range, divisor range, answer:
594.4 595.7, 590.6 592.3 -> 0.98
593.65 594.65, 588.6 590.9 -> 1.06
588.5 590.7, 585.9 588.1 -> 0.93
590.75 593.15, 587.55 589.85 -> 1.04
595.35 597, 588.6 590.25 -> 1.00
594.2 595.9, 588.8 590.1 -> 1.04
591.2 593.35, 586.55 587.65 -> 0.95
